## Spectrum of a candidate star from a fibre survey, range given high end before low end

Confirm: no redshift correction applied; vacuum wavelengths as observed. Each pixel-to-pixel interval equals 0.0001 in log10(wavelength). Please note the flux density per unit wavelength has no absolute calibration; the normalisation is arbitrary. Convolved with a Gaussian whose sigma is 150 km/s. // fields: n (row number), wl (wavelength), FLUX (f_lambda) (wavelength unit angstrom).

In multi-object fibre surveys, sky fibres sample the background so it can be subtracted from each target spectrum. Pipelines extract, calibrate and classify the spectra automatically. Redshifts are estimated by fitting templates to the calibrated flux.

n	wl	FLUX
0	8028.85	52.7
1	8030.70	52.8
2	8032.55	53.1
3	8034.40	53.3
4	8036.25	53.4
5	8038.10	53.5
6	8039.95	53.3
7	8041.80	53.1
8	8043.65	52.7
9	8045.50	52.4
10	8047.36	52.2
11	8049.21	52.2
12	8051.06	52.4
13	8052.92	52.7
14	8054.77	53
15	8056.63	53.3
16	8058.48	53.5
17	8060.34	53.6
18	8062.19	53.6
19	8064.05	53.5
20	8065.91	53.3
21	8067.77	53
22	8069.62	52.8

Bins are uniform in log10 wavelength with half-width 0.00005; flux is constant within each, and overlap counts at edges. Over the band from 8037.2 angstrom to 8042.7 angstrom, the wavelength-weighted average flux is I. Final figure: 53.3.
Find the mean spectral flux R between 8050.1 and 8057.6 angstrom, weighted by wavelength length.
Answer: 52.9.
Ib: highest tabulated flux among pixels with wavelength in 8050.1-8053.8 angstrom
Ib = 52.7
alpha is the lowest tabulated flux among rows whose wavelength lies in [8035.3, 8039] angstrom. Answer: 53.4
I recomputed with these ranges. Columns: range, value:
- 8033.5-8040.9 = 53.4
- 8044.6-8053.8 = 52.3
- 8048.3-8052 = 52.3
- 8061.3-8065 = 53.5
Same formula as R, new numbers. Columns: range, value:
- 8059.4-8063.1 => 53.6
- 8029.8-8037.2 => 53.2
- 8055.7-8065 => 53.5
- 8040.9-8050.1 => 52.5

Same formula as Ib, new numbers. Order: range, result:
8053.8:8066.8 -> 53.6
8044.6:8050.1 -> 52.4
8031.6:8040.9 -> 53.5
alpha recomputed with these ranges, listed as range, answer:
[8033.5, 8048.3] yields 52.2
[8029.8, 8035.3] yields 52.8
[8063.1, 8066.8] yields 53.3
